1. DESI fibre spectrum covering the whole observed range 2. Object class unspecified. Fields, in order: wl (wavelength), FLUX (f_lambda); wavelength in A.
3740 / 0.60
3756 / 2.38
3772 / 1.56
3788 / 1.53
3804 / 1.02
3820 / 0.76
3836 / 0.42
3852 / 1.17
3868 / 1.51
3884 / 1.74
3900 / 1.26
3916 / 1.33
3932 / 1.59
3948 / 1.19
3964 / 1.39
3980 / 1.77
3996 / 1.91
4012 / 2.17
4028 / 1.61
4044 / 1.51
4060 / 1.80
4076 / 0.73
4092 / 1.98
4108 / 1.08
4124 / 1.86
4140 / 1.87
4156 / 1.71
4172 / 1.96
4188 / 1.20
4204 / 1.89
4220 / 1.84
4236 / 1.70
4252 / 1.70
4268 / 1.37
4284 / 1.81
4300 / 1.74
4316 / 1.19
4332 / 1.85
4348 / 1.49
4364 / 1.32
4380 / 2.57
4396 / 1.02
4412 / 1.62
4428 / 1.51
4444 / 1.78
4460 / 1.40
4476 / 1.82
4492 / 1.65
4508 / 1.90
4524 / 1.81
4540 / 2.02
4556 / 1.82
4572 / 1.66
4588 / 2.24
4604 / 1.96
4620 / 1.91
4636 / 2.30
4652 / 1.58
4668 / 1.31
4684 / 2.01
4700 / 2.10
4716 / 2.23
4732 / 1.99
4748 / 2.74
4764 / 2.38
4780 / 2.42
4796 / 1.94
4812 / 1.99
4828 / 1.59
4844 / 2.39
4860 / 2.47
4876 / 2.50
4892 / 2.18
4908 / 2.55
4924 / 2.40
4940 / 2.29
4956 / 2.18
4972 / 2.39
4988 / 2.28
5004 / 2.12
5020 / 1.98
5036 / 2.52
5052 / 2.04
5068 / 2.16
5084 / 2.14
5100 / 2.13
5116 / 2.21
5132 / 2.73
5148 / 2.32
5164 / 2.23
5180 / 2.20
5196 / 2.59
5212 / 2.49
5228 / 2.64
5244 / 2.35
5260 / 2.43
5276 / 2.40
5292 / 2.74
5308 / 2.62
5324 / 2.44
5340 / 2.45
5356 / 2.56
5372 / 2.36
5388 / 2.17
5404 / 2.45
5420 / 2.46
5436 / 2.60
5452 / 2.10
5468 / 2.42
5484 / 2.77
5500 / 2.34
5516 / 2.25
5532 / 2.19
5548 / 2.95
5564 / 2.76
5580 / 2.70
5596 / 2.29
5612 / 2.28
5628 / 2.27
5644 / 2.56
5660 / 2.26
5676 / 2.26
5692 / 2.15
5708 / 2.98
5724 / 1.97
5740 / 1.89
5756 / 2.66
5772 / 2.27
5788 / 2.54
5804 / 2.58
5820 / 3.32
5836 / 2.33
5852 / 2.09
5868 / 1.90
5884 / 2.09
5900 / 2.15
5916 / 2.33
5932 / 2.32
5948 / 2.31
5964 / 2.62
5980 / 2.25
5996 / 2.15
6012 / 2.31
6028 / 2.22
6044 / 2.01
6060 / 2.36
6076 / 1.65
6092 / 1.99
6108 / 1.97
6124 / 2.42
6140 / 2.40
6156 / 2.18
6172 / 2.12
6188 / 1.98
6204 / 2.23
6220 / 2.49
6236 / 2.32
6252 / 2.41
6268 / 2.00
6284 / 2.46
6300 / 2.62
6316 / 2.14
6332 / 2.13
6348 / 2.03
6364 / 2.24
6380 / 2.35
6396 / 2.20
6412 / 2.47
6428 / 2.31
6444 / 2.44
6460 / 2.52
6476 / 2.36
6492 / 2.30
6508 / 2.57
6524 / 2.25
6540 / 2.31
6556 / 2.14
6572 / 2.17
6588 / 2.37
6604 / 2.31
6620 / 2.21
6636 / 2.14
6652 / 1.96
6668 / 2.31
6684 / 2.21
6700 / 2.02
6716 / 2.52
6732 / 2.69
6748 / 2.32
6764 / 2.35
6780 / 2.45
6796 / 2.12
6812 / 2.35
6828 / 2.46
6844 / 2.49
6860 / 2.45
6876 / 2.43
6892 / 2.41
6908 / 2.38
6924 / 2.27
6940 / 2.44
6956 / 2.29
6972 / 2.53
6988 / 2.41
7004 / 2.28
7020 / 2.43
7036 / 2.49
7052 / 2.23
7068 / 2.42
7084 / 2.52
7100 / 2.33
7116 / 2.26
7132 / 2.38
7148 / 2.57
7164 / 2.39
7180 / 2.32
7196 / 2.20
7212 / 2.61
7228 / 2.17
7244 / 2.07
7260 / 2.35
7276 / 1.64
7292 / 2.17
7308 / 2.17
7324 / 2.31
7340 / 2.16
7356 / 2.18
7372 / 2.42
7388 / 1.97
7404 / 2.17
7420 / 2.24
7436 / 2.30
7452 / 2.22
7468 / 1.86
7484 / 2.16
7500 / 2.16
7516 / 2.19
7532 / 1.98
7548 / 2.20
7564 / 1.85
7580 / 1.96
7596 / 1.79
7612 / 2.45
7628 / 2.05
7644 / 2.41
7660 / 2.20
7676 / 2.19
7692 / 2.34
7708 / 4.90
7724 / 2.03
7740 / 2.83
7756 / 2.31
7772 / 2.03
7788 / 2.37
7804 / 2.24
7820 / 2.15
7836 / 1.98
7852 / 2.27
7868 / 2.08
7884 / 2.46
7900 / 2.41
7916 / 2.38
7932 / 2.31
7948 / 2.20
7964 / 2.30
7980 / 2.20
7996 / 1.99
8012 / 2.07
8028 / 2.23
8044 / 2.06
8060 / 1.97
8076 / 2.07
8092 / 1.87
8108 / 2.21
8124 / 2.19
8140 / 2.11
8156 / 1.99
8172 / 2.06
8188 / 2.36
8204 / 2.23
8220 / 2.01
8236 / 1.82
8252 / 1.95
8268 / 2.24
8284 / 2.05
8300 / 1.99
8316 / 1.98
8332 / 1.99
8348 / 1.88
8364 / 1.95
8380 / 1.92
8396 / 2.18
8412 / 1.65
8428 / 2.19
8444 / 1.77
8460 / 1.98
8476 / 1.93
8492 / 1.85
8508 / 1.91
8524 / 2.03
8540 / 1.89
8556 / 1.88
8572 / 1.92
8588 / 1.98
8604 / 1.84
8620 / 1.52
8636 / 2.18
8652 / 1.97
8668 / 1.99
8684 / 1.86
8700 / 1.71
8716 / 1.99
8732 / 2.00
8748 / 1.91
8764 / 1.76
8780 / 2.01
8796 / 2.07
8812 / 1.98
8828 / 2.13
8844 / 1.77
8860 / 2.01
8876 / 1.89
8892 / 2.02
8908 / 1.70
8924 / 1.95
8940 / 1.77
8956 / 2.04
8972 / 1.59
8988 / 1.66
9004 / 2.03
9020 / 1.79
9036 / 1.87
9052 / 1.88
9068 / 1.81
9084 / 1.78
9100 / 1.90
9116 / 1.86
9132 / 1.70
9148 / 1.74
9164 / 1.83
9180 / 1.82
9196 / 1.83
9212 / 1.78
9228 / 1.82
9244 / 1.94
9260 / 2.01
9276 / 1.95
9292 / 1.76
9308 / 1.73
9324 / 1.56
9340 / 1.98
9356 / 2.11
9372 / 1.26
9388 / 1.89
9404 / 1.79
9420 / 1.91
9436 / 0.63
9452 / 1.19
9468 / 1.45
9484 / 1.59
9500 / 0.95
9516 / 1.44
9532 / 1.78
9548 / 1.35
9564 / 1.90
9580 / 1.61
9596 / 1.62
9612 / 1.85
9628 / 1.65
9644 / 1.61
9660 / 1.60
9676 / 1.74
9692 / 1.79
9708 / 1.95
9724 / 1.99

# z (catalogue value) 0.175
